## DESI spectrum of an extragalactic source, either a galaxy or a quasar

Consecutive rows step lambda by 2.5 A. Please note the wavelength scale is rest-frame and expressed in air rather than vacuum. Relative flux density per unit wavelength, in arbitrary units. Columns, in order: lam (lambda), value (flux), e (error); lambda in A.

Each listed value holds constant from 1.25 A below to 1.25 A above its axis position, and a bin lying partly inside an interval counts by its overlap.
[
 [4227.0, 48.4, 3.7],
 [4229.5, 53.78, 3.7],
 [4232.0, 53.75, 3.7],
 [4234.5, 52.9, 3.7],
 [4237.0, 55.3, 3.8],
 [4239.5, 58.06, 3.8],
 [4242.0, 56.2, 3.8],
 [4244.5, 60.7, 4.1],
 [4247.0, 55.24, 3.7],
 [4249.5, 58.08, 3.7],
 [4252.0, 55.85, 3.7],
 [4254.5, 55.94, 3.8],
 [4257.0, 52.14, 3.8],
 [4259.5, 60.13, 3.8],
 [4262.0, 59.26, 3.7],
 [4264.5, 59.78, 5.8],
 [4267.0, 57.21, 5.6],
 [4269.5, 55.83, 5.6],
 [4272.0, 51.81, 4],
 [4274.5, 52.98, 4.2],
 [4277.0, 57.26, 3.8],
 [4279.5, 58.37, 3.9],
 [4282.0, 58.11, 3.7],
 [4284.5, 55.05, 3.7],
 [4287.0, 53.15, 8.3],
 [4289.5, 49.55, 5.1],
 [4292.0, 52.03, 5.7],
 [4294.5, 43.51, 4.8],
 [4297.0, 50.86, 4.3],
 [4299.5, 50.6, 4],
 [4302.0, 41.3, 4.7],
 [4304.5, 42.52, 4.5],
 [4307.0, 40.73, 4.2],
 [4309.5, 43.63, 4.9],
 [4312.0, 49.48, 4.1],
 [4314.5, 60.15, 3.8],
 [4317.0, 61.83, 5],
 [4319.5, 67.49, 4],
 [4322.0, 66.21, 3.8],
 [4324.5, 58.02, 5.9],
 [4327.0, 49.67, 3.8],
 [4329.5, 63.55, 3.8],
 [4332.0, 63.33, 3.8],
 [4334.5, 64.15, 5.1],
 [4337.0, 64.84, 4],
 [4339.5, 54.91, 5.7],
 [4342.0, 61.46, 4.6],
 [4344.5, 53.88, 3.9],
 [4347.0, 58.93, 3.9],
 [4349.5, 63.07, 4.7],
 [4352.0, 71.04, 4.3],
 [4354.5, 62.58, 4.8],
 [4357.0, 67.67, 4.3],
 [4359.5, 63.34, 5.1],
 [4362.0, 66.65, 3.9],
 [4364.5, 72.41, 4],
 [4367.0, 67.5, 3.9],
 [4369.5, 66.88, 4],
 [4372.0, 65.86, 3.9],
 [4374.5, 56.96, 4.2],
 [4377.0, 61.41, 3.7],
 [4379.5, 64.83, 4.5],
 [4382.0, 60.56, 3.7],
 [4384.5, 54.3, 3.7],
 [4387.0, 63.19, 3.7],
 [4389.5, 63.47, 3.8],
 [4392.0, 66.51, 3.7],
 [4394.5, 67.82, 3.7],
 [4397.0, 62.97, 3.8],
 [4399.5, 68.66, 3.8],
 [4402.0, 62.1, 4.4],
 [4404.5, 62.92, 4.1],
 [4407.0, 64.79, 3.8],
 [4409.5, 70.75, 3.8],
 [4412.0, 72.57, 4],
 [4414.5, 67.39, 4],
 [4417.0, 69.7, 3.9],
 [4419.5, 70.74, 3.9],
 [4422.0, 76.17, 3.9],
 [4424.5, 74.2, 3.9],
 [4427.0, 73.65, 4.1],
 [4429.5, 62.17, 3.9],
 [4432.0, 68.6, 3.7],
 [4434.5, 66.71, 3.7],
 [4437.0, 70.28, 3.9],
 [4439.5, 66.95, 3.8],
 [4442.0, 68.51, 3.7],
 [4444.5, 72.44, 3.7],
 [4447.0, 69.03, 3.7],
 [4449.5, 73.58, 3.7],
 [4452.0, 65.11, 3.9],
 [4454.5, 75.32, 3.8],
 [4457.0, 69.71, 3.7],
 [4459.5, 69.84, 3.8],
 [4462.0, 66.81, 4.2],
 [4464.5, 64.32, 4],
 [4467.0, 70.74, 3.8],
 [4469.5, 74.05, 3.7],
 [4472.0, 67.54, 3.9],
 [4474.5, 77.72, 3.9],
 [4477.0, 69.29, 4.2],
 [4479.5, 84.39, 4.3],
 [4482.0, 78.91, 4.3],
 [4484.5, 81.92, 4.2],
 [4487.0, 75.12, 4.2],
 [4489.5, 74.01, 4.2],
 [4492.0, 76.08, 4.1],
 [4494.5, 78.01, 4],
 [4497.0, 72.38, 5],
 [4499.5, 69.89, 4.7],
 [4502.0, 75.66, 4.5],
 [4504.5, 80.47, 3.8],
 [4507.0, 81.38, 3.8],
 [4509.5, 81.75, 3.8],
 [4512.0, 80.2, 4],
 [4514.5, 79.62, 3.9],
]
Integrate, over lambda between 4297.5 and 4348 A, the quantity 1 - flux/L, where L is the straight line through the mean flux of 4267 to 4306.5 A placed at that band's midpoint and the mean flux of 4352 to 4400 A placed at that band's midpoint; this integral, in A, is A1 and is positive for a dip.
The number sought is 1.0 A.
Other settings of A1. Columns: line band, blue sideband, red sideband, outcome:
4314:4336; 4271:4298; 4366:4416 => -1.65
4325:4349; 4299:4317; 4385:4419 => -2.71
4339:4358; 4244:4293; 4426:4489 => 0.17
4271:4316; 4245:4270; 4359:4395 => 6.44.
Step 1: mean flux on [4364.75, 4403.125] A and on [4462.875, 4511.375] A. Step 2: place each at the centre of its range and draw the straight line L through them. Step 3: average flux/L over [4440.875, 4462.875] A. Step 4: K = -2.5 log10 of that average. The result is 0.02 mag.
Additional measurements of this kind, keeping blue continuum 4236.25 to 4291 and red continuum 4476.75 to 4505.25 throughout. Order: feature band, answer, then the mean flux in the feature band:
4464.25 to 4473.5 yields 0.07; 69.9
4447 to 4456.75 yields 0.03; 70.9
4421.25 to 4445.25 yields 0.02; 69.8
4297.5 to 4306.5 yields 0.31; 45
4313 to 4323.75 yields -0.04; 63.3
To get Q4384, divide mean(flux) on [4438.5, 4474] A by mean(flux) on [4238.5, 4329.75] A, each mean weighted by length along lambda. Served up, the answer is 1.28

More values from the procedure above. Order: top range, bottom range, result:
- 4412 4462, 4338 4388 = 1.11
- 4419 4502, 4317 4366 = 1.15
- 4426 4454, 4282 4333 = 1.30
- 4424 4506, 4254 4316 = 1.38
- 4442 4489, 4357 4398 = 1.13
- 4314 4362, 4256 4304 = 1.16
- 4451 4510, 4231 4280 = 1.32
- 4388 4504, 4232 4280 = 1.25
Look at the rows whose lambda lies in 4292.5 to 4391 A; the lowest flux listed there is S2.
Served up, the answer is 40.73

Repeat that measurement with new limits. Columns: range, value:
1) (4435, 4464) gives 65.11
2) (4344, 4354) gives 53.88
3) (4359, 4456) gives 54.3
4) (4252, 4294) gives 49.55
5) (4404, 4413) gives 62.92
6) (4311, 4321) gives 49.48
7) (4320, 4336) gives 49.67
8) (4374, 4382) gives 56.96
